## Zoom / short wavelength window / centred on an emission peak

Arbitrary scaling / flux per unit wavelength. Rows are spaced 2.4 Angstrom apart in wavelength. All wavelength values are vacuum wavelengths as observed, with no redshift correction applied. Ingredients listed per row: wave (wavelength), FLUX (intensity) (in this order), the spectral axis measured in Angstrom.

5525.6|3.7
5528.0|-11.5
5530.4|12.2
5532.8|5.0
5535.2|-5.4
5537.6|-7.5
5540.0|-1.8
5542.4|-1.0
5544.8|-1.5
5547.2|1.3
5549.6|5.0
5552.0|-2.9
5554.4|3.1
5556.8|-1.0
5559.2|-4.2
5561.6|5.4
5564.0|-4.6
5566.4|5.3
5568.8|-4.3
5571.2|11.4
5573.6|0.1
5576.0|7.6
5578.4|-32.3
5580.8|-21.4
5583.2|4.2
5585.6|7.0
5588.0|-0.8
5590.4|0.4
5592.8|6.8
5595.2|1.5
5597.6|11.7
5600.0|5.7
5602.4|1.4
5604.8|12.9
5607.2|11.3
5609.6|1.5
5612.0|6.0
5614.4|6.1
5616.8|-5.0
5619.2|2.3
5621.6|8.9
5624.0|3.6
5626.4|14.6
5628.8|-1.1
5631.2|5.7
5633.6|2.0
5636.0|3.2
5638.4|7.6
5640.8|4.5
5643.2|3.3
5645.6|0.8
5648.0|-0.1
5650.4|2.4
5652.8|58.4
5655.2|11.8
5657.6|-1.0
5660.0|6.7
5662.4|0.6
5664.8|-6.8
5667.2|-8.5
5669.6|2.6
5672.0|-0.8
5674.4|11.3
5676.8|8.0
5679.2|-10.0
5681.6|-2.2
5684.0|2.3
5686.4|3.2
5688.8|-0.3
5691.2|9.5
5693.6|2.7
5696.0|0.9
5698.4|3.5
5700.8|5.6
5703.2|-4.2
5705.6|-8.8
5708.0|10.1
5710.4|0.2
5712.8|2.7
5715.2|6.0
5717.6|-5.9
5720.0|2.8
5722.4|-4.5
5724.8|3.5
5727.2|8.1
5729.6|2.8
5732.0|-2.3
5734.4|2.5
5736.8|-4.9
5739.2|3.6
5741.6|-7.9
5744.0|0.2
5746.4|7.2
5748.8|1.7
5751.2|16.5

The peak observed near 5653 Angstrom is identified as [O III] 5007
